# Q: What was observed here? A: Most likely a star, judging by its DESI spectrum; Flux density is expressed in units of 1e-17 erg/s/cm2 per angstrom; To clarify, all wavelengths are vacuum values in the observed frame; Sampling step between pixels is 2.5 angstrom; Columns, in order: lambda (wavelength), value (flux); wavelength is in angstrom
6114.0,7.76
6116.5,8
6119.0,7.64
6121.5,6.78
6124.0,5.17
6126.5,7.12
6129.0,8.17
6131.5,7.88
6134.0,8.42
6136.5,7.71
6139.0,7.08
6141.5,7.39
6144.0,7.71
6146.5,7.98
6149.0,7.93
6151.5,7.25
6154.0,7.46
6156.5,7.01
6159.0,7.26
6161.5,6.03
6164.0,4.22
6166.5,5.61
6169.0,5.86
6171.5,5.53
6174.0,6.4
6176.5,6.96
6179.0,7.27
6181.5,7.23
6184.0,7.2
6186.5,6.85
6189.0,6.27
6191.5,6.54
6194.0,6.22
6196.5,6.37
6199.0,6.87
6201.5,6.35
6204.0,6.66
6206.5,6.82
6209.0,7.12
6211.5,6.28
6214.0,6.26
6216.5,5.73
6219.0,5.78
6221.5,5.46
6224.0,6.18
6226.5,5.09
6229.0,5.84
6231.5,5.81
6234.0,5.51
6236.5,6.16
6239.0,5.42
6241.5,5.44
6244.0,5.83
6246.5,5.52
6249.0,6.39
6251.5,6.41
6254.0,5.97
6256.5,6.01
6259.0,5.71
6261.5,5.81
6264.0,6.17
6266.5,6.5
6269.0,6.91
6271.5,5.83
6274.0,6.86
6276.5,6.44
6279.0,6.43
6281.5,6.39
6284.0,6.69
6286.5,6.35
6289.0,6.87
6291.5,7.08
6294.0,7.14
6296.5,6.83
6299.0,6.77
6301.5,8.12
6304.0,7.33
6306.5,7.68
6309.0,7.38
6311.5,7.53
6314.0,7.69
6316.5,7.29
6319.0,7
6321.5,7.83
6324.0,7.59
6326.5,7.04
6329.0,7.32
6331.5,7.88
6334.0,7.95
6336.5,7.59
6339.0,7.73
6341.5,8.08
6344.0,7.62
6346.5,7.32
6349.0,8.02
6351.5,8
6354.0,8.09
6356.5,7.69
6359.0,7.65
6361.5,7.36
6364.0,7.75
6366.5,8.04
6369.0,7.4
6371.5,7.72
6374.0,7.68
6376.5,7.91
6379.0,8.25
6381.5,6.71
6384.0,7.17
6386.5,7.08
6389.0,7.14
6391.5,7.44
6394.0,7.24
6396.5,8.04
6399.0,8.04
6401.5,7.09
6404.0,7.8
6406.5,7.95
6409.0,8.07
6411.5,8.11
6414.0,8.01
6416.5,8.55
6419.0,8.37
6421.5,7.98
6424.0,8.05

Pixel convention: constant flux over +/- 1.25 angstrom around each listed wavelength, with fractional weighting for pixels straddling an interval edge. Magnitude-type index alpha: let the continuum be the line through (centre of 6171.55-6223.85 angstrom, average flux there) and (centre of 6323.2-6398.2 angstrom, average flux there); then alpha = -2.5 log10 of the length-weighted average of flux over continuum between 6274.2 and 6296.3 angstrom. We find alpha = 0.07 mag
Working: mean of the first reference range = 6.5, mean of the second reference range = 7.62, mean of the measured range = 6.69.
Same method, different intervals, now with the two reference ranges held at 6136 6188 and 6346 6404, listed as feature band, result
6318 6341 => -0.02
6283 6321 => 0.02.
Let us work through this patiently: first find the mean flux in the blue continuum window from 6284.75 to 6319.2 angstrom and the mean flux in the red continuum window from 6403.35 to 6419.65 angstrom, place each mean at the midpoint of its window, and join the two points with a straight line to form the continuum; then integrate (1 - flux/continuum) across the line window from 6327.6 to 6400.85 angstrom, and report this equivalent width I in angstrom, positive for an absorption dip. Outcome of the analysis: 0.8 angstrom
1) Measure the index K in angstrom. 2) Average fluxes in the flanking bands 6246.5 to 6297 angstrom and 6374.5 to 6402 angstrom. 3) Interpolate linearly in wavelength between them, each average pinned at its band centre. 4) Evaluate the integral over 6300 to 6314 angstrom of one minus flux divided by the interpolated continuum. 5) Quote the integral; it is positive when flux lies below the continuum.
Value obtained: -1.8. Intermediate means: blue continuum 6.41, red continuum 7.48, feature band 7.6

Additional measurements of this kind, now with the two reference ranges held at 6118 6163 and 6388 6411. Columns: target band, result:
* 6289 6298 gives 0.64 angstrom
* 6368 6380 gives -0.25 angstrom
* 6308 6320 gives 0.26 angstrom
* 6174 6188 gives 0.65 angstrom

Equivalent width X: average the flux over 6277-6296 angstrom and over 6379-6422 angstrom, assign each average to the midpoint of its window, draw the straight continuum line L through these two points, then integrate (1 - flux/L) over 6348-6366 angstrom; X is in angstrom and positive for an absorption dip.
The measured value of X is -1.2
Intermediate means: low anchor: 6.7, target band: 7.8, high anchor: 7.7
